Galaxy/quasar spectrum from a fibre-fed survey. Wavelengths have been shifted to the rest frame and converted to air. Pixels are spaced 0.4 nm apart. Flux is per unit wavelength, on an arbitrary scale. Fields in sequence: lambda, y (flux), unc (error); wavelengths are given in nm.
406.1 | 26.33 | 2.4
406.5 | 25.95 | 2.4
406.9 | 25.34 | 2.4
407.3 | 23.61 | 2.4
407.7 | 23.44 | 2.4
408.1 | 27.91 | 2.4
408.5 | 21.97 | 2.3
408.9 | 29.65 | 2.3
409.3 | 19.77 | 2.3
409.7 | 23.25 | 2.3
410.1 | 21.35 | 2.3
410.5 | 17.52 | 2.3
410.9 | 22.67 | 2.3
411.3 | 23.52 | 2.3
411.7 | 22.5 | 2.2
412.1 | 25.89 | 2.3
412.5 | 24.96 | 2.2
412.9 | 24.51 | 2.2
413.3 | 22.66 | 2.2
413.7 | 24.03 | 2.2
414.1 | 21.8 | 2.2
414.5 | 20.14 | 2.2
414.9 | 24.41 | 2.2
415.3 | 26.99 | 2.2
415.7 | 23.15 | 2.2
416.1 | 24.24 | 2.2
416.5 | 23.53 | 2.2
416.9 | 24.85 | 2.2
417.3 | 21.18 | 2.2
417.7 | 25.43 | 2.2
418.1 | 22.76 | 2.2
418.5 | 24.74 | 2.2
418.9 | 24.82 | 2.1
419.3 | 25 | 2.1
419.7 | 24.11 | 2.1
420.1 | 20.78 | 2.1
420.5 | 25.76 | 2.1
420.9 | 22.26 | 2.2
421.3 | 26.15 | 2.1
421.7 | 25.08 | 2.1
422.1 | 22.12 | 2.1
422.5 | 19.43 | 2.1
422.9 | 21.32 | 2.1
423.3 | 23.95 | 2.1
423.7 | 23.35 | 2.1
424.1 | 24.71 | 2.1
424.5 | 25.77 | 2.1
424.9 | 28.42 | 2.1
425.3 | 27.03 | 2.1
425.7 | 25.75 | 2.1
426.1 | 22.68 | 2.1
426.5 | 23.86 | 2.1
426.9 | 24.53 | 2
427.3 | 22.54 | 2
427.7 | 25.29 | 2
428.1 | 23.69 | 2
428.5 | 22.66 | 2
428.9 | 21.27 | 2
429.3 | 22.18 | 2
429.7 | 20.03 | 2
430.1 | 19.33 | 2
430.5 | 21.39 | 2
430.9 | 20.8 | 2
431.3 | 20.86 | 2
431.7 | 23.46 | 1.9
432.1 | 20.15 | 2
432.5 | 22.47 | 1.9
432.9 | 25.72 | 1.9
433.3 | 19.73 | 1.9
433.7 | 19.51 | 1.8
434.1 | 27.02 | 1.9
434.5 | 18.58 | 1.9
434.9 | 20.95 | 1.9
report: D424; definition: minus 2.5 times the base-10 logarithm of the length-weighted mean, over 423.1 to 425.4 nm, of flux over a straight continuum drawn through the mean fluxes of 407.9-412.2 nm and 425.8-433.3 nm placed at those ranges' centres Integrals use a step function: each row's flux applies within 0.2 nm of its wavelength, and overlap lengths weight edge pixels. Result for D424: -0.13 mag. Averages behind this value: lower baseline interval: 23.2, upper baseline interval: 22.4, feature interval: 25.5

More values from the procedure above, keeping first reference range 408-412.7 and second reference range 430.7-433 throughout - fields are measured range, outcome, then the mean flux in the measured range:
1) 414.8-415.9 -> -0.08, 24.9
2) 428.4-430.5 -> 0.06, 21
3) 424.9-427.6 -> -0.11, 24.7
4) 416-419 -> -0.05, 23.9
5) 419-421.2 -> -0.05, 23.8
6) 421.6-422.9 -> 0.04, 21.9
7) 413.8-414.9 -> 0.06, 21.9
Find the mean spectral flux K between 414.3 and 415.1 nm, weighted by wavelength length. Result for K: 22.3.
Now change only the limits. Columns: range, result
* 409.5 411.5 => 21.7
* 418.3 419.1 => 24.8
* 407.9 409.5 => 24.8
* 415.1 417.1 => 24.6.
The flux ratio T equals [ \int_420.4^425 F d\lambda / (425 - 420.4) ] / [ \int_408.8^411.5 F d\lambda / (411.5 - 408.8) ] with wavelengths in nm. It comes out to 1.07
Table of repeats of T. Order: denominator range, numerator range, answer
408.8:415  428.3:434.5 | 0.95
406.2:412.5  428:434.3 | 0.92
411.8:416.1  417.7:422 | 1.01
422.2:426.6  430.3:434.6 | 0.90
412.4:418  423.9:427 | 1.07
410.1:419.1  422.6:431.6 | 0.99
